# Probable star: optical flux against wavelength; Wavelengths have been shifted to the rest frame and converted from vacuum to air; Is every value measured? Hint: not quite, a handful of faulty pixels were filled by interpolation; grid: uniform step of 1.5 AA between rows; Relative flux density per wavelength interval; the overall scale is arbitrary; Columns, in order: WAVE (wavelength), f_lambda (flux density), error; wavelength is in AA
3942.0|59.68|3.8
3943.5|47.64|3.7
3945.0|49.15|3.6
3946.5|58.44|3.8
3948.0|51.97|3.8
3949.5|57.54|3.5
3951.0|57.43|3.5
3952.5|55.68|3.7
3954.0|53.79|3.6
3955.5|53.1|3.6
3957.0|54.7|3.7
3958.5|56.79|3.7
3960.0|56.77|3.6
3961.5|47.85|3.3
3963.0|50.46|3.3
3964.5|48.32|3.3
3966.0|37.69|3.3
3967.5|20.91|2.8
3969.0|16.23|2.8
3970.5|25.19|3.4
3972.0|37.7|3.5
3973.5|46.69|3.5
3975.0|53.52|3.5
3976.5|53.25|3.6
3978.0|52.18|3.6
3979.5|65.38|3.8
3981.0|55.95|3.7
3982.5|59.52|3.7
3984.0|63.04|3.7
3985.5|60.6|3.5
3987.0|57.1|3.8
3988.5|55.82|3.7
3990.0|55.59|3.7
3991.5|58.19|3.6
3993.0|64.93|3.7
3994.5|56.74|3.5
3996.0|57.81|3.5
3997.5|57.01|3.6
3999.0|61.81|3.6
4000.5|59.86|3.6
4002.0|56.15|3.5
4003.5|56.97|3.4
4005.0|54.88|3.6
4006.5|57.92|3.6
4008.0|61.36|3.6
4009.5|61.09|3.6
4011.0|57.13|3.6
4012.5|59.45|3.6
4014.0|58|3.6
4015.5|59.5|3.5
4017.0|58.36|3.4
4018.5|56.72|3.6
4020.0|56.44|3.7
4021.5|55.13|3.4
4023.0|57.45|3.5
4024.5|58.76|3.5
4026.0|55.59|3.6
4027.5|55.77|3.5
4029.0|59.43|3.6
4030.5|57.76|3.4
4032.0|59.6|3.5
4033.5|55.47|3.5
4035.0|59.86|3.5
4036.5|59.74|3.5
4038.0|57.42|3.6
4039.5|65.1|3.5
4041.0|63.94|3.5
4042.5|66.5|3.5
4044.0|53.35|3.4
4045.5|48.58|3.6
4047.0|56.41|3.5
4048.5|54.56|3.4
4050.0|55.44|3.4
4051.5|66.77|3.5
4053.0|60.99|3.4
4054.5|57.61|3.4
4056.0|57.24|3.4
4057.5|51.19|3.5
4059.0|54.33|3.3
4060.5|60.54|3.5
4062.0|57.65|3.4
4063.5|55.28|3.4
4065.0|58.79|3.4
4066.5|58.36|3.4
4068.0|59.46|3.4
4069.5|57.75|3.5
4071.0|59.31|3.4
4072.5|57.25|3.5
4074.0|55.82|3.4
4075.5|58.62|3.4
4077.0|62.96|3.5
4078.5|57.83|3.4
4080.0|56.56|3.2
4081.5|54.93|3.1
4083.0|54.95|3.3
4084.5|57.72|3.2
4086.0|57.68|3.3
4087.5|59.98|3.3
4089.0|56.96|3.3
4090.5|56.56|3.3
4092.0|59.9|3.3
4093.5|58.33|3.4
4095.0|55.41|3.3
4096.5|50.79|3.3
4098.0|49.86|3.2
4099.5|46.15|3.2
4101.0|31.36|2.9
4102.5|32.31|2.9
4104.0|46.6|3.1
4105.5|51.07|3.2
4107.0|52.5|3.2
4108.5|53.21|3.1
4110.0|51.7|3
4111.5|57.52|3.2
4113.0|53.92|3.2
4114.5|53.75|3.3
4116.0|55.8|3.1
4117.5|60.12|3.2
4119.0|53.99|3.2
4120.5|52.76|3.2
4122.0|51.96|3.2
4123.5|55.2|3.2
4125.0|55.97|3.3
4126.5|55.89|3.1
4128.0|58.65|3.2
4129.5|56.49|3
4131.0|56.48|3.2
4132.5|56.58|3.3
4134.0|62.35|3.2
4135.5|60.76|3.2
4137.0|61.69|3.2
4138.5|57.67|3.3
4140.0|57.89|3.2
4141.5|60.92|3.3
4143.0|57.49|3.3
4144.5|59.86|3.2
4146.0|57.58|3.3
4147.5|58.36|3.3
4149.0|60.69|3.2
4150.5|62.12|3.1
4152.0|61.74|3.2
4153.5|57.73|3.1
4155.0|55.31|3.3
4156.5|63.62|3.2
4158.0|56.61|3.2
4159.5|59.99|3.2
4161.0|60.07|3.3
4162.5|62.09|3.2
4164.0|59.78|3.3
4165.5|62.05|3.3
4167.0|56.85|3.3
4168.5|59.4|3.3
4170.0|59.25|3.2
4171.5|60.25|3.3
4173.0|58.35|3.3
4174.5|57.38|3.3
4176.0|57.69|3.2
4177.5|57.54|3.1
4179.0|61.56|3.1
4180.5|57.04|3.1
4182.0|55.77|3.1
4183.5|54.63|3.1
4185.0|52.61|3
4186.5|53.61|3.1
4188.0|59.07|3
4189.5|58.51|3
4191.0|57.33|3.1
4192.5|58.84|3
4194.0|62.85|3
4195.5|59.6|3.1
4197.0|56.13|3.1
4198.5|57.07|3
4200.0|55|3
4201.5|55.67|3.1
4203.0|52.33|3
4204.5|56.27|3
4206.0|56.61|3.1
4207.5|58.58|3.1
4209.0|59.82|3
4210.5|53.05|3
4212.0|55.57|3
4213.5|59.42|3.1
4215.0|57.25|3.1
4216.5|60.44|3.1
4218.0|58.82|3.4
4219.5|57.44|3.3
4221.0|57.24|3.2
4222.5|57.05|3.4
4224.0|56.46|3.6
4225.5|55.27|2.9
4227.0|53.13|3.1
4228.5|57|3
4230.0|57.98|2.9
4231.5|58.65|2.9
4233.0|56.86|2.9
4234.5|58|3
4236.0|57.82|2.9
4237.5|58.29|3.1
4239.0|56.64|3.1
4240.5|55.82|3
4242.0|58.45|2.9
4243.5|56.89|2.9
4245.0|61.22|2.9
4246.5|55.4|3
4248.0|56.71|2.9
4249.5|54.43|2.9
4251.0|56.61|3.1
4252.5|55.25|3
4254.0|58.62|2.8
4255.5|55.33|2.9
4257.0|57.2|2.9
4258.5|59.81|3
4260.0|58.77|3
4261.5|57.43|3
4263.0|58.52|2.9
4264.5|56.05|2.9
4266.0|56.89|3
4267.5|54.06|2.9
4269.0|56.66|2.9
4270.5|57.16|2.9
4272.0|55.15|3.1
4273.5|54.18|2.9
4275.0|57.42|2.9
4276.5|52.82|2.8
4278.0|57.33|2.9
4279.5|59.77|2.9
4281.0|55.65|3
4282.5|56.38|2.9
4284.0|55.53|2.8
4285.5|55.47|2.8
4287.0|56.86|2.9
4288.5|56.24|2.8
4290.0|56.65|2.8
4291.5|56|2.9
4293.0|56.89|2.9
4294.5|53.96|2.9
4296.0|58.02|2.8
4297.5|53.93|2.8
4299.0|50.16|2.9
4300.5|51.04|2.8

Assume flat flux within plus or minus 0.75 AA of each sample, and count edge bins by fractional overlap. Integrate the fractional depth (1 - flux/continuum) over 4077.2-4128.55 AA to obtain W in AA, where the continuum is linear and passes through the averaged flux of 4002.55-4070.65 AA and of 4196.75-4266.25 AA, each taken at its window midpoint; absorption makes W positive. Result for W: 3.7 AA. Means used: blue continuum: 58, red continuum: 57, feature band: 53.5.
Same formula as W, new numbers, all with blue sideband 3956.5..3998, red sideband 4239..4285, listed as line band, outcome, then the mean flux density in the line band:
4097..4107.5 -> 1.81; 44.2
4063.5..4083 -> -1.87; 57.9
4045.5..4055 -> -1.00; 57.9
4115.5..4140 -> -1.41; 57.1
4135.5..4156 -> -1.87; 59.3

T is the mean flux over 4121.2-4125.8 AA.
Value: 54.4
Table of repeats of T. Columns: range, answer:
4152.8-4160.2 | 58.6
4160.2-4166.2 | 61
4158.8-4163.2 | 60.7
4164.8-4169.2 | 59.4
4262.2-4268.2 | 56.4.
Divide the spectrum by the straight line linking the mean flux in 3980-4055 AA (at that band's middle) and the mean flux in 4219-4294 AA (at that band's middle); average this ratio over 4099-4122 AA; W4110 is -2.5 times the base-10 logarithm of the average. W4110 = 0.15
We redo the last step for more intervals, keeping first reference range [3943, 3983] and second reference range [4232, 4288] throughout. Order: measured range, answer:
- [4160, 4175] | -0.100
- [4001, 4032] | -0.148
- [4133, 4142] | -0.125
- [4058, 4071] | -0.121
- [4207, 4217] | -0.040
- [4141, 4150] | -0.104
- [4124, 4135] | -0.081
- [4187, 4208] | -0.043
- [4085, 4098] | -0.084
